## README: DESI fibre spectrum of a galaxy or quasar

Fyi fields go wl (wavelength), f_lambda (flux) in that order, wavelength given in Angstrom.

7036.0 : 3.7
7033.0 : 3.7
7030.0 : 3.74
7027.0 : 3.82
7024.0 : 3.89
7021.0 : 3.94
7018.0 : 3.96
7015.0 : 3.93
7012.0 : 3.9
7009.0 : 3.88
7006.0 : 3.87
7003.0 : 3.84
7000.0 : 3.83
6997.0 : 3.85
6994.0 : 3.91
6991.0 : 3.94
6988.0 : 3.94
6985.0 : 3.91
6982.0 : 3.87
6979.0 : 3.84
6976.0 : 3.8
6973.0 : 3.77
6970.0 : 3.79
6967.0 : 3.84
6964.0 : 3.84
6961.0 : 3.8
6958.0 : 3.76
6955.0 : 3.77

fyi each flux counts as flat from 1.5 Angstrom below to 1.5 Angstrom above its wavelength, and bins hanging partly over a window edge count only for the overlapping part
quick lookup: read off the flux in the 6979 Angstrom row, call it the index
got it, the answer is 3.84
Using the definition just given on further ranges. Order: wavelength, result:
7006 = 3.87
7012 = 3.9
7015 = 3.93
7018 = 3.96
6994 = 3.91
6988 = 3.94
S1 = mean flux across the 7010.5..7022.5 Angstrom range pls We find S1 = 3.93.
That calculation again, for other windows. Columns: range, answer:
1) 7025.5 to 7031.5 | 3.78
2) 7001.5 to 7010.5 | 3.86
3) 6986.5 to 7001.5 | 3.89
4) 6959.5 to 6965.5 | 3.82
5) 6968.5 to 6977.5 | 3.79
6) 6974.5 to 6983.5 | 3.84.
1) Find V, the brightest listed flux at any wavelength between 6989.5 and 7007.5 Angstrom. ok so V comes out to 3.94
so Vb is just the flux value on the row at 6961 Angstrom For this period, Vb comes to 3.8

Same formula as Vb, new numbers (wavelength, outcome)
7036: 3.7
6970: 3.79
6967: 3.84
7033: 3.7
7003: 3.84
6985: 3.91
